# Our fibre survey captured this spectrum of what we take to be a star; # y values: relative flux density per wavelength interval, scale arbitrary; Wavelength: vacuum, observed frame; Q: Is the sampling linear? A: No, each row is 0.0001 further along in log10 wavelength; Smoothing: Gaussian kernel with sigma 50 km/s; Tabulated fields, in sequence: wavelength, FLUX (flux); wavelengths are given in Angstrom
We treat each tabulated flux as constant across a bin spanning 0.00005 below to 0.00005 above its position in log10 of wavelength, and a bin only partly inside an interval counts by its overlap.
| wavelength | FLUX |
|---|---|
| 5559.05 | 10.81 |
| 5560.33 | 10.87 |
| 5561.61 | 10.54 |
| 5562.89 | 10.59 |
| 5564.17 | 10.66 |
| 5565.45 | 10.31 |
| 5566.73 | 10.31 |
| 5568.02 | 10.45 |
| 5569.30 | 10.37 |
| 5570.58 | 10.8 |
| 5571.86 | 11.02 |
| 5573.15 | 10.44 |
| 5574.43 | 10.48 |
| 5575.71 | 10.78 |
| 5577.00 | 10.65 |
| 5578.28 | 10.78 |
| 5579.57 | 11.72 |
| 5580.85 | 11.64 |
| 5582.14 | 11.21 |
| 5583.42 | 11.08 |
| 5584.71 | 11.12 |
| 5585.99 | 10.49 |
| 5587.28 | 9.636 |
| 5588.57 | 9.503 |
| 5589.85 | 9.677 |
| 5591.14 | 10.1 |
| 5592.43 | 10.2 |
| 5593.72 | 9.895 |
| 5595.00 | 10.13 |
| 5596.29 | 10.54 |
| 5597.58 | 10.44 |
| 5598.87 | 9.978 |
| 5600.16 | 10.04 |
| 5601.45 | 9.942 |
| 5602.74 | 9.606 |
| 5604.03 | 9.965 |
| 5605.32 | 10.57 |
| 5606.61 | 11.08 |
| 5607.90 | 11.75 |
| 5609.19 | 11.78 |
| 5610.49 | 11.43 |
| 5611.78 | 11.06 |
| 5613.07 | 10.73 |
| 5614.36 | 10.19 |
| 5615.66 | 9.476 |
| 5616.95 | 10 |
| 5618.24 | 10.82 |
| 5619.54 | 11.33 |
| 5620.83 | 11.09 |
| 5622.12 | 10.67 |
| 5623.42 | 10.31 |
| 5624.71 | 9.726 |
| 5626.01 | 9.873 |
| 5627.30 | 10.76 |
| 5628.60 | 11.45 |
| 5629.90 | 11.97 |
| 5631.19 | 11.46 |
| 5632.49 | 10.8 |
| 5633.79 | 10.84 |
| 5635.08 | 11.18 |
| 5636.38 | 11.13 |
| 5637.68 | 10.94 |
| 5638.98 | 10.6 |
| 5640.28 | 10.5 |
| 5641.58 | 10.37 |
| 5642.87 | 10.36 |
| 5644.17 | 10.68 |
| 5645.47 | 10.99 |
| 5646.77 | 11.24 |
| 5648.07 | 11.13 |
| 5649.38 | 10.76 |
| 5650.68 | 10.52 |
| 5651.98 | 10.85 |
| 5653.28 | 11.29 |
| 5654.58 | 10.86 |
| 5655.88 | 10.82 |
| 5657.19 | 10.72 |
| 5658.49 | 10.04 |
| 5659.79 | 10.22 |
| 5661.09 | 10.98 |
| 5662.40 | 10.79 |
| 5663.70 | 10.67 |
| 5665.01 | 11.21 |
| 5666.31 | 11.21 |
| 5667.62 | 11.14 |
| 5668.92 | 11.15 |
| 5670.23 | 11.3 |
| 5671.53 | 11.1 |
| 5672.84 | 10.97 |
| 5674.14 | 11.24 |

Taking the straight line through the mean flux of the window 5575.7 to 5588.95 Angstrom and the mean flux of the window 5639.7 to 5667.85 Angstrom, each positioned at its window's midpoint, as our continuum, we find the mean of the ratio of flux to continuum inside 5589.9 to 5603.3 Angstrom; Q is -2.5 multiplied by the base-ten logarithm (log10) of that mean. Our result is 0.08 mag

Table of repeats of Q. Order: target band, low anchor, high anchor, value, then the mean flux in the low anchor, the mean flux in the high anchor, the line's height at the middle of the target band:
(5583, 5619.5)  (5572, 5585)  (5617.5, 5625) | 0.043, 11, 10.7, 10.8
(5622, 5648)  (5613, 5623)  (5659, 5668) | -0.015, 10.5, 10.9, 10.6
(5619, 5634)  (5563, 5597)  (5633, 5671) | -0.012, 10.5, 10.8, 10.7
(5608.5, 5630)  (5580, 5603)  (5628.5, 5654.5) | -0.005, 10.3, 10.9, 10.7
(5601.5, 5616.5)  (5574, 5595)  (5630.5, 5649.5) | 0.004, 10.5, 10.9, 10.7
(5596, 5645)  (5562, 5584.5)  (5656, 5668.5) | 0.011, 10.8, 10.8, 10.8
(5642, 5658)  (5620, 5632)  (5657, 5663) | -0.022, 10.8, 10.5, 10.6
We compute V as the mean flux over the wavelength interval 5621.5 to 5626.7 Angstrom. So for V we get 10.1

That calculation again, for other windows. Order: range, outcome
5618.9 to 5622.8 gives 11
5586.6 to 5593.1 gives 9.82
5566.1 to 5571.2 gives 10.5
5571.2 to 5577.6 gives 10.7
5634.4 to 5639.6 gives 11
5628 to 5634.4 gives 11.3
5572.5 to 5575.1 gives 10.5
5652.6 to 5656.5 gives 11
